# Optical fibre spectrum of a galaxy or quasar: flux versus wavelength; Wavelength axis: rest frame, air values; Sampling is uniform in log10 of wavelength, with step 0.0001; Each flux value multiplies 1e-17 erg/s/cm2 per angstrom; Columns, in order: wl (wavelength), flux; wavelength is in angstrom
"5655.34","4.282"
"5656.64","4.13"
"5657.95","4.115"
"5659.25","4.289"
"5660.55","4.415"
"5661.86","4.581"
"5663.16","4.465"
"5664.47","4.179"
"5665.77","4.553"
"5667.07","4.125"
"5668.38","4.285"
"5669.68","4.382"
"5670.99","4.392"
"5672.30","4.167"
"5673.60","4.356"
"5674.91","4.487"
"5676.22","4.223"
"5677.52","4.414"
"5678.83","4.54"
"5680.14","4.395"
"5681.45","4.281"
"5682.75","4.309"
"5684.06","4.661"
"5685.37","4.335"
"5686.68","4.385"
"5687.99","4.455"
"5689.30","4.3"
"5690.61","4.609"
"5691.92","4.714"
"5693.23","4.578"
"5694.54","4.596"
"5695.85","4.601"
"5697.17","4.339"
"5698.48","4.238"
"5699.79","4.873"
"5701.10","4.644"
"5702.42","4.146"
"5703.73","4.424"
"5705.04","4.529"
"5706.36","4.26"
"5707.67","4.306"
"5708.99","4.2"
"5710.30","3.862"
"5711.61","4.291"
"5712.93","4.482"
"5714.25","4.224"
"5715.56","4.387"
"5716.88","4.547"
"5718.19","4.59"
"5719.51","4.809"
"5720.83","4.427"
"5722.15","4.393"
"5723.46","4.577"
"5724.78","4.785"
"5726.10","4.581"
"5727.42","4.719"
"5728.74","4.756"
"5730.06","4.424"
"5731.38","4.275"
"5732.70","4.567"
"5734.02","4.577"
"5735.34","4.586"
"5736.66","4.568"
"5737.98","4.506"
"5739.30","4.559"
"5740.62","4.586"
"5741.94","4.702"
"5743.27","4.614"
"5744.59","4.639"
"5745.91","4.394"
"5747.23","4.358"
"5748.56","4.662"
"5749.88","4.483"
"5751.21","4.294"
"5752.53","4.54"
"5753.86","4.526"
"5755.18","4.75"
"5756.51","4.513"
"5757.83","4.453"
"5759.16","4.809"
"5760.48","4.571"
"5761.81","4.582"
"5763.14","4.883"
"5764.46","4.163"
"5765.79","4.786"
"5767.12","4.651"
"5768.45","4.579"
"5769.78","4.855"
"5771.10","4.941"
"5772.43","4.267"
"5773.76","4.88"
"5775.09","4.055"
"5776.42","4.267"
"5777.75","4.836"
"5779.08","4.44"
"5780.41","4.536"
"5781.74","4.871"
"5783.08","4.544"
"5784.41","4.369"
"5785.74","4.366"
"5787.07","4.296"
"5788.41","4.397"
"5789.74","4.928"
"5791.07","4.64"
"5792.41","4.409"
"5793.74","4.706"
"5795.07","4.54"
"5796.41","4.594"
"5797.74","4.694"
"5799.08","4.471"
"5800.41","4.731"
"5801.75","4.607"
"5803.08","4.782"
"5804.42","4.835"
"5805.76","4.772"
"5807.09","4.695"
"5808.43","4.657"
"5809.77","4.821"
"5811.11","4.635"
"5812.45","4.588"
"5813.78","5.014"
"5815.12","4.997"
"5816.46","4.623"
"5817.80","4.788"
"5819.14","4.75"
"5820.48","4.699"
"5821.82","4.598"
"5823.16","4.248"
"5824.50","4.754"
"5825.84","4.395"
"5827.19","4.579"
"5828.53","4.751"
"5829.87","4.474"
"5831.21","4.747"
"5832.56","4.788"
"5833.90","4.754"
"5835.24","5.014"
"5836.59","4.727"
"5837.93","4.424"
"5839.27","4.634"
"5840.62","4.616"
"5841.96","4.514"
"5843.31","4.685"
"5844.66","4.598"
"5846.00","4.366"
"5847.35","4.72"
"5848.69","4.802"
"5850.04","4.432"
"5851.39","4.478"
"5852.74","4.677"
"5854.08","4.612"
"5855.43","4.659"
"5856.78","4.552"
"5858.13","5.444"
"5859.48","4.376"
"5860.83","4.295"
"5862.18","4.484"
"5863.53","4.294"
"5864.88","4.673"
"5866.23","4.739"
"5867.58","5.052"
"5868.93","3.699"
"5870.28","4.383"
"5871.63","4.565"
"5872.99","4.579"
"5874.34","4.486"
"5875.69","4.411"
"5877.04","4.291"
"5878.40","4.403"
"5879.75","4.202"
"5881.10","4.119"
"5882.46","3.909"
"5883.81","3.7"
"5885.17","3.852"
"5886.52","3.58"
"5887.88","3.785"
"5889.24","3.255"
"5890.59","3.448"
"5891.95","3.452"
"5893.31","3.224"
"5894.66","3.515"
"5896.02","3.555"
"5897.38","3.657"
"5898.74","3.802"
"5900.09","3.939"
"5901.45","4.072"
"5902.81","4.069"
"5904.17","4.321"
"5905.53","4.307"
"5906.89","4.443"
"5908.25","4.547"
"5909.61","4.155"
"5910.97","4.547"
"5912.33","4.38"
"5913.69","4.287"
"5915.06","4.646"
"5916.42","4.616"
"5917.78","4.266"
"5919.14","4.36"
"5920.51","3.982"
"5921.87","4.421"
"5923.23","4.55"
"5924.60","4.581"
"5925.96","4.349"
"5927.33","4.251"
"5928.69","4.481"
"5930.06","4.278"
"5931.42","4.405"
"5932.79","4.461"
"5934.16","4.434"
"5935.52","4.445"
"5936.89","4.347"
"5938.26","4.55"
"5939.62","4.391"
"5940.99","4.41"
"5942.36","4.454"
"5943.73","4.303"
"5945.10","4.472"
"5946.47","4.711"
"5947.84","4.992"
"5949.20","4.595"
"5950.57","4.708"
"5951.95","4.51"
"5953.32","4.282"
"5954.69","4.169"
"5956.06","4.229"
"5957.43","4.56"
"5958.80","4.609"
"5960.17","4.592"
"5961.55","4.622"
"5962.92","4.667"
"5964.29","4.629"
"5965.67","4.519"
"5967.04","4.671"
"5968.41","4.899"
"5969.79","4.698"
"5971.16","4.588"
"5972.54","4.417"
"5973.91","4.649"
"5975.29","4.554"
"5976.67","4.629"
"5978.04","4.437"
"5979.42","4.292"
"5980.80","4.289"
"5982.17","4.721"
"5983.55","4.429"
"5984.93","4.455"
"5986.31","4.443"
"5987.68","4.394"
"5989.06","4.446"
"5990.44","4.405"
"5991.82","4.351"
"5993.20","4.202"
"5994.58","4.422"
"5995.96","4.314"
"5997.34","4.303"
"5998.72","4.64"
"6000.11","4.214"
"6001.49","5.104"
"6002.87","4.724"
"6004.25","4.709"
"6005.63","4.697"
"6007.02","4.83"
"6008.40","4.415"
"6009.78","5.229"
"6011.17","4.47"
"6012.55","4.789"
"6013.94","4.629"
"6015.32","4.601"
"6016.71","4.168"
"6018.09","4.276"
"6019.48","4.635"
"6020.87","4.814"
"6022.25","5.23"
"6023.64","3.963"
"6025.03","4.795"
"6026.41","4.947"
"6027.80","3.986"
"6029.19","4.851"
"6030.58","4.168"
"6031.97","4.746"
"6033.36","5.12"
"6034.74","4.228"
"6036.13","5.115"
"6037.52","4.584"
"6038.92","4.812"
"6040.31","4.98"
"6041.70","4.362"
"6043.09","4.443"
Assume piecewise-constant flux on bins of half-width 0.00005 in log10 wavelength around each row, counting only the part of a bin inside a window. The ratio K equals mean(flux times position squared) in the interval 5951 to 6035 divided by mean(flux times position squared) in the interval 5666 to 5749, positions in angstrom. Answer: 1.12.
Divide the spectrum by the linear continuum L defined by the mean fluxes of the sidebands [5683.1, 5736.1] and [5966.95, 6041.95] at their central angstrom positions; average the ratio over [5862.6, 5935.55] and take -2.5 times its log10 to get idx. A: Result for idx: 0.09 mag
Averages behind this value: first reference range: 4.47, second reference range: 4.58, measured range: 4.19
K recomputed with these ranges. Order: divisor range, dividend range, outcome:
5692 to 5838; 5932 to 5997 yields 1.05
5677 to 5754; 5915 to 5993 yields 1.09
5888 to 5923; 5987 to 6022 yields 1.16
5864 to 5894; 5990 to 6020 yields 1.16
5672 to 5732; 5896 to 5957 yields 1.06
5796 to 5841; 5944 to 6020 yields 1.03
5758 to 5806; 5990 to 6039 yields 1.08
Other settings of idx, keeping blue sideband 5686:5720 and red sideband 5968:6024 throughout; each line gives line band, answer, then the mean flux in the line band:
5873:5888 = 0.10 mag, 4.1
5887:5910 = 0.17 mag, 3.85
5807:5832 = -0.05 mag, 4.67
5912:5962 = 0.02 mag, 4.45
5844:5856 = -0.02 mag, 4.6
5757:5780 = -0.03 mag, 4.59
